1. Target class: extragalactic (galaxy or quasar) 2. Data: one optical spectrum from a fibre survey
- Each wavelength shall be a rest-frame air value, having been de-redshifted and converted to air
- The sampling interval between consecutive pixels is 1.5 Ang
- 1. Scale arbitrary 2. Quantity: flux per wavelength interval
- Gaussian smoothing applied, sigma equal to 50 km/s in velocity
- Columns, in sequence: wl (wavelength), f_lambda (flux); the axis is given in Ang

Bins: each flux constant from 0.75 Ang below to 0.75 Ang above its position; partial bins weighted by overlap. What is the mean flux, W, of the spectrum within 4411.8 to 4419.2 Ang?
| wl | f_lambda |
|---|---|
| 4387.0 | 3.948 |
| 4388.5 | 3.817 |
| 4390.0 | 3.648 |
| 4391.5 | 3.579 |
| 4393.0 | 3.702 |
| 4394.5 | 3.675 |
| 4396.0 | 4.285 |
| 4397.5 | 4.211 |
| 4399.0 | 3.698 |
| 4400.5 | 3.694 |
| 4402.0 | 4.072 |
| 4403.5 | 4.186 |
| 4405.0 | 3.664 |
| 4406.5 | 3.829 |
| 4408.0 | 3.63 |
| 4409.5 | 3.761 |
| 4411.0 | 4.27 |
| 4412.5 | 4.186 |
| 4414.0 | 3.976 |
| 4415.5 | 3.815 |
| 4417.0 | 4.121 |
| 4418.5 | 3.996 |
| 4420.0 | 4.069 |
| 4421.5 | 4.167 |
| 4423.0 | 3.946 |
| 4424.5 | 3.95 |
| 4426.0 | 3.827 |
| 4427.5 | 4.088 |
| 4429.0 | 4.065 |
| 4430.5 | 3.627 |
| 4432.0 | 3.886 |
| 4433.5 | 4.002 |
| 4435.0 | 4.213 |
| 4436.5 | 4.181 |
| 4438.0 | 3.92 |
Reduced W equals 4.02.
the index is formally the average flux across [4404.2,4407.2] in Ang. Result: 3.75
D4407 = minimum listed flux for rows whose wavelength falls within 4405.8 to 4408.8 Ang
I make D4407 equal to 3.63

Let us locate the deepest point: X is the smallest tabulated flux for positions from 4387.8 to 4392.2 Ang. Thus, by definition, 3.579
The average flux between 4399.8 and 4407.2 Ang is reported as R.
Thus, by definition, 3.89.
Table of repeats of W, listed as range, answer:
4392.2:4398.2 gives 3.96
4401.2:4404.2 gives 4.12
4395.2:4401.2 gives 3.97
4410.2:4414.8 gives 4.14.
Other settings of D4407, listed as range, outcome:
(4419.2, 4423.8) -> 3.946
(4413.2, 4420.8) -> 3.815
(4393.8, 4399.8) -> 3.675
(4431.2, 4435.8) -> 3.886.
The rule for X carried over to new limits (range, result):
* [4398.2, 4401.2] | 3.694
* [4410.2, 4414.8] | 3.976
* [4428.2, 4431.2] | 3.627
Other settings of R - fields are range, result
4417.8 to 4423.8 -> 4.04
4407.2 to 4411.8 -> 3.89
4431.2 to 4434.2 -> 3.94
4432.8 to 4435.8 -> 4.11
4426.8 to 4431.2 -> 3.93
